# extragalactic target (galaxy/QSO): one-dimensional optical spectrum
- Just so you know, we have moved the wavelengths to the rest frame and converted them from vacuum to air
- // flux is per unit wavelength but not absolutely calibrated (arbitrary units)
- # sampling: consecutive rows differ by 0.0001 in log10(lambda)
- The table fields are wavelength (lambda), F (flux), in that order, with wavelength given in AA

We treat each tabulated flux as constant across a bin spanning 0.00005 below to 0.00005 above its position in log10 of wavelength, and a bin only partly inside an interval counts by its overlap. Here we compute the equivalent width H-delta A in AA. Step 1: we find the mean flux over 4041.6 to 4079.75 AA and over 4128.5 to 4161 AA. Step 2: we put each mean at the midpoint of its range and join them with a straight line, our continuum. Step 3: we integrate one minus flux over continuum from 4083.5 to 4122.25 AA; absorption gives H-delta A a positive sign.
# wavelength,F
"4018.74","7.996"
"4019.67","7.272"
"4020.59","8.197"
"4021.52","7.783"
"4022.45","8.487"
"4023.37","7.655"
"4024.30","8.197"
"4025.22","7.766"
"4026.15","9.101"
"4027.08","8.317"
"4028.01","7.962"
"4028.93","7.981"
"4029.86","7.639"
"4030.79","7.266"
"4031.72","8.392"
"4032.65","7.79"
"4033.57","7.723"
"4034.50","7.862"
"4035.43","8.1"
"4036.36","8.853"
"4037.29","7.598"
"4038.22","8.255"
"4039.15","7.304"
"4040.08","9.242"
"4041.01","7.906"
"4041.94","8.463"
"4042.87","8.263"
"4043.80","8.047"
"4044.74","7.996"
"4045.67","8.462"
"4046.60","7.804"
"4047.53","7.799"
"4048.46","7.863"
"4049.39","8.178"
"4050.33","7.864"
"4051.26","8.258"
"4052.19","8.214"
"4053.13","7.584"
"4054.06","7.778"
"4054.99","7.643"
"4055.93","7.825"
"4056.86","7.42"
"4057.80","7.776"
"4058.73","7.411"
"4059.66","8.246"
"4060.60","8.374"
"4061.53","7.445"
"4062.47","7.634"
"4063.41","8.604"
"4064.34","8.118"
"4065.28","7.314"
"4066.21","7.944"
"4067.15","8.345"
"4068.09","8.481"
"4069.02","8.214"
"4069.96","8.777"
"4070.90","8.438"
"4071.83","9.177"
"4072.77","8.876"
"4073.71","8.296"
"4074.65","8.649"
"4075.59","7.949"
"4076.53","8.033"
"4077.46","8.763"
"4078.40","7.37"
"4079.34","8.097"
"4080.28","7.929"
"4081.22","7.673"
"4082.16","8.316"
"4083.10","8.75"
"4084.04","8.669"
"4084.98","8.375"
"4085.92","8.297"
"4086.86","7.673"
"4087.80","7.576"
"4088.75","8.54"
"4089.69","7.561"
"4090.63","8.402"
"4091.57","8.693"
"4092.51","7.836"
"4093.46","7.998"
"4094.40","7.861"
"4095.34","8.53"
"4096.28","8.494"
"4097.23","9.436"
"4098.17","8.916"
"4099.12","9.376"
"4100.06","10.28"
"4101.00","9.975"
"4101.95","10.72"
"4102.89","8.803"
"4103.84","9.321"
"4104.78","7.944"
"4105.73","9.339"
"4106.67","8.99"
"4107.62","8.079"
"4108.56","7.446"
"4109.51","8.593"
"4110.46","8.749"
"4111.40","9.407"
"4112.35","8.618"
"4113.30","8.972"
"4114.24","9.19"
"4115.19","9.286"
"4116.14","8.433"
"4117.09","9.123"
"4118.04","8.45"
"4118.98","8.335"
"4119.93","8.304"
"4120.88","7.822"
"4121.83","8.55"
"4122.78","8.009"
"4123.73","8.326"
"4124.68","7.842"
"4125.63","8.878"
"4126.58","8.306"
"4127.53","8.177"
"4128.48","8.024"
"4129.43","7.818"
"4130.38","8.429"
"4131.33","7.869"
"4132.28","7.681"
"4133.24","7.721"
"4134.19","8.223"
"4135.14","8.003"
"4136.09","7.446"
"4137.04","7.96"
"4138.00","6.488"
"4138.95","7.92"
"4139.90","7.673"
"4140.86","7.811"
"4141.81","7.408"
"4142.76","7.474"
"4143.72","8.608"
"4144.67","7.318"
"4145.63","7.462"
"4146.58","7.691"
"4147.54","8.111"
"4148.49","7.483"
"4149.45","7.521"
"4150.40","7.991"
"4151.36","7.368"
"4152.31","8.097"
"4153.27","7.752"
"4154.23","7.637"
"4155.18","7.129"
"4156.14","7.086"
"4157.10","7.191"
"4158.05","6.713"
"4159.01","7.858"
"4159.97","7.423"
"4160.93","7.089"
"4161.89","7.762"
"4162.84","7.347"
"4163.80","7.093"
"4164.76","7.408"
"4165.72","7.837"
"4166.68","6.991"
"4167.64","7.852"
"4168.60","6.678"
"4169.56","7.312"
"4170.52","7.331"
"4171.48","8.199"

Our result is -3.9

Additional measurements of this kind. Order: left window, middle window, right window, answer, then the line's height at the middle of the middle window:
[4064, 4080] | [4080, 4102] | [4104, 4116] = -0.09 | 8.5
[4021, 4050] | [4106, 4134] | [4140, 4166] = -2.58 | 7.69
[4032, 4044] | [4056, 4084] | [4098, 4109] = 1.46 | 8.6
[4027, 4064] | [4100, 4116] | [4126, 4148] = -2.30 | 7.86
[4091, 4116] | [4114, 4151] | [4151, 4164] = 0.31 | 8.08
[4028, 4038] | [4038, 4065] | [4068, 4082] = 0.38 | 8.1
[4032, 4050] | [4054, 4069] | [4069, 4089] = 0.52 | 8.19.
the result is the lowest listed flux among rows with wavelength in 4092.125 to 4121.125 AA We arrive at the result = 7.446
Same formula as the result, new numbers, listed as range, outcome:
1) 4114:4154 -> 6.488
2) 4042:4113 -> 7.314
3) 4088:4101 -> 7.561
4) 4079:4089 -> 7.576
